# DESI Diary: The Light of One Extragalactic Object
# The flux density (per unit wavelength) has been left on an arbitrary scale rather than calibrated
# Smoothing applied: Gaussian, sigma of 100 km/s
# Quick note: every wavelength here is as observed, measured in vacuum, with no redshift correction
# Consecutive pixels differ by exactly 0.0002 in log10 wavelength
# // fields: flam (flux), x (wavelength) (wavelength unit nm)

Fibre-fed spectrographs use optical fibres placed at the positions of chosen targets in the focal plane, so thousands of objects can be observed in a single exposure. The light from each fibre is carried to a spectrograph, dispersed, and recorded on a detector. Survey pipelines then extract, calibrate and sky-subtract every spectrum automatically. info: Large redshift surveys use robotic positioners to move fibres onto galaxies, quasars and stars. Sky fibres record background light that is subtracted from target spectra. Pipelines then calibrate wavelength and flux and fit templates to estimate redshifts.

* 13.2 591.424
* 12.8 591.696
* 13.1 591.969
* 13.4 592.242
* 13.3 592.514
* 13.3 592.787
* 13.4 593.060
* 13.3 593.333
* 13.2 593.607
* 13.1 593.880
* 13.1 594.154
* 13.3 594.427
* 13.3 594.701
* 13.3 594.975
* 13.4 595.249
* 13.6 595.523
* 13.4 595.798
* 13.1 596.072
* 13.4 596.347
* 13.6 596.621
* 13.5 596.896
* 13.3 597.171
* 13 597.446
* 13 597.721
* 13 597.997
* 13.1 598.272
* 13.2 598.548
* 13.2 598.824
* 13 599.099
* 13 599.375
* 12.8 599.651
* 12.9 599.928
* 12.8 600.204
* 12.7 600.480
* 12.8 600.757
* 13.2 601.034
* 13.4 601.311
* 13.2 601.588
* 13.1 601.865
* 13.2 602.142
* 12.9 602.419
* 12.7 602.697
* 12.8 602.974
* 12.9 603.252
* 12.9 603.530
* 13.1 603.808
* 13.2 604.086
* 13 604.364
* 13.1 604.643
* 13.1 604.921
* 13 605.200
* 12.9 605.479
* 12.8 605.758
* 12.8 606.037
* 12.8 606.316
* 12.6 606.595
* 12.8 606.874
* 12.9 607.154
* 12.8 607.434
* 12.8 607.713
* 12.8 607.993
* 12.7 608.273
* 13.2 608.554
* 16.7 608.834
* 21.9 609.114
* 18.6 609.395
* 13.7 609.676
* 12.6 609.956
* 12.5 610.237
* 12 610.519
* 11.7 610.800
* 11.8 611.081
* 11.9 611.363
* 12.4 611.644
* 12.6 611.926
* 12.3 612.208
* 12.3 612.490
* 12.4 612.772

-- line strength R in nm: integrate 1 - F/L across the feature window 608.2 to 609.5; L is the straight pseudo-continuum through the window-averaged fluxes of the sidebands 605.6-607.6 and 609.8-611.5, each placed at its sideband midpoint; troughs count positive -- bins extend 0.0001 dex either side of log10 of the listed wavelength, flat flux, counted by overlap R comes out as -0.46 nm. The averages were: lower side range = 12.8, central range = 16.8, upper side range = 12.1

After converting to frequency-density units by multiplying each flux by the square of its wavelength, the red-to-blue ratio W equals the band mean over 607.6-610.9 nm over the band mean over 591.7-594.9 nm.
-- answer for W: 1.1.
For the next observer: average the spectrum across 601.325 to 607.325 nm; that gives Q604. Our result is 13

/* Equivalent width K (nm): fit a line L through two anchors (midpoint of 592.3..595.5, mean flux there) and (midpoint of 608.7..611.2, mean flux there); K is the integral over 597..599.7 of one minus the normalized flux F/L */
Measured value 0.12 nm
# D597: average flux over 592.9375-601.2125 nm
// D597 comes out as 13.2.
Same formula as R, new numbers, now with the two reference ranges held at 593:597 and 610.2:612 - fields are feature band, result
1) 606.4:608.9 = -0.161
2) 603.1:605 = -0.061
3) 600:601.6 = -0.014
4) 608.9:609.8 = -0.427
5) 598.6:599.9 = 0.000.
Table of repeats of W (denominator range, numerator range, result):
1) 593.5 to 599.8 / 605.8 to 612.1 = 1.06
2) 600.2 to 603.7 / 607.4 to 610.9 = 1.12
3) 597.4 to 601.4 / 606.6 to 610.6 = 1.12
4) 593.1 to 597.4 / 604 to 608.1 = 1.00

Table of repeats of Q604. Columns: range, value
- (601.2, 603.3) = 13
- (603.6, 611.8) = 13.4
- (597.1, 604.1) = 13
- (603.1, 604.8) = 13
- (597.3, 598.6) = 13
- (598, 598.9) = 13.1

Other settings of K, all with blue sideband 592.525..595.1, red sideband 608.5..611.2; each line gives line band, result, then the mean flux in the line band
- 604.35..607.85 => 0.33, 12.9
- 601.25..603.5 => 0.15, 13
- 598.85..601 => 0.13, 12.9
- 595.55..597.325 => 0.01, 13.4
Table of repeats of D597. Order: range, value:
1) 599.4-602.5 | 13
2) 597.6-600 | 13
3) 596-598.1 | 13.2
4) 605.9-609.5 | 14.2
